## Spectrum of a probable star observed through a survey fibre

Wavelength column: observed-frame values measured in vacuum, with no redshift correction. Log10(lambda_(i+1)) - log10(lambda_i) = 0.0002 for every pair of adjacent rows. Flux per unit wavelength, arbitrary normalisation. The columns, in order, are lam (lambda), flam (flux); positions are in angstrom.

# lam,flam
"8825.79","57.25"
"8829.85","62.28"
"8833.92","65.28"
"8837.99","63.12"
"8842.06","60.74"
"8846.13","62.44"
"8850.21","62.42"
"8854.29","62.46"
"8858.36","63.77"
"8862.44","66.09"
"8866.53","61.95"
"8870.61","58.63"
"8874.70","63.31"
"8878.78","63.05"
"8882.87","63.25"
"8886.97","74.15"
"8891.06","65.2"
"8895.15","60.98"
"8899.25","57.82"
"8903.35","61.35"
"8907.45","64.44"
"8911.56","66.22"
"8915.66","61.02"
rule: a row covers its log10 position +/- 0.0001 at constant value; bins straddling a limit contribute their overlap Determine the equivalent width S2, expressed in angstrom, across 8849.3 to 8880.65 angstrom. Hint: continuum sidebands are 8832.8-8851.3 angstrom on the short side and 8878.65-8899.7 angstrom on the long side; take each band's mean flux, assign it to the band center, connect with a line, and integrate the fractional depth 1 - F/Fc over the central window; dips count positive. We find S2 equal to 0.45 angstrom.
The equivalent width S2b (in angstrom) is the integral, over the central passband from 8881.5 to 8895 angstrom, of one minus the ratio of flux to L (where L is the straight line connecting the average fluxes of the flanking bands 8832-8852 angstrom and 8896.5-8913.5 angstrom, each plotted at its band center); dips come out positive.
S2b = -0.9 angstrom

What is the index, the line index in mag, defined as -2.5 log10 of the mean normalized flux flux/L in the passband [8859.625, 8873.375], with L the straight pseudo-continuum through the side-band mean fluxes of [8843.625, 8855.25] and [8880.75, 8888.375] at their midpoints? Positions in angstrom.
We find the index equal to 0.05 mag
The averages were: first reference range 62.3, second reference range 68.1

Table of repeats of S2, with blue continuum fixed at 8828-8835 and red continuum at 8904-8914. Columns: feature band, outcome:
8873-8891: -0.5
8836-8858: 0.5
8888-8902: 0.5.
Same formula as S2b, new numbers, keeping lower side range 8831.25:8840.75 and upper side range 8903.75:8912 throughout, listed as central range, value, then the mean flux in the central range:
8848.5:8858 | 0.18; 62.7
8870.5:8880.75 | 0.30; 62.2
